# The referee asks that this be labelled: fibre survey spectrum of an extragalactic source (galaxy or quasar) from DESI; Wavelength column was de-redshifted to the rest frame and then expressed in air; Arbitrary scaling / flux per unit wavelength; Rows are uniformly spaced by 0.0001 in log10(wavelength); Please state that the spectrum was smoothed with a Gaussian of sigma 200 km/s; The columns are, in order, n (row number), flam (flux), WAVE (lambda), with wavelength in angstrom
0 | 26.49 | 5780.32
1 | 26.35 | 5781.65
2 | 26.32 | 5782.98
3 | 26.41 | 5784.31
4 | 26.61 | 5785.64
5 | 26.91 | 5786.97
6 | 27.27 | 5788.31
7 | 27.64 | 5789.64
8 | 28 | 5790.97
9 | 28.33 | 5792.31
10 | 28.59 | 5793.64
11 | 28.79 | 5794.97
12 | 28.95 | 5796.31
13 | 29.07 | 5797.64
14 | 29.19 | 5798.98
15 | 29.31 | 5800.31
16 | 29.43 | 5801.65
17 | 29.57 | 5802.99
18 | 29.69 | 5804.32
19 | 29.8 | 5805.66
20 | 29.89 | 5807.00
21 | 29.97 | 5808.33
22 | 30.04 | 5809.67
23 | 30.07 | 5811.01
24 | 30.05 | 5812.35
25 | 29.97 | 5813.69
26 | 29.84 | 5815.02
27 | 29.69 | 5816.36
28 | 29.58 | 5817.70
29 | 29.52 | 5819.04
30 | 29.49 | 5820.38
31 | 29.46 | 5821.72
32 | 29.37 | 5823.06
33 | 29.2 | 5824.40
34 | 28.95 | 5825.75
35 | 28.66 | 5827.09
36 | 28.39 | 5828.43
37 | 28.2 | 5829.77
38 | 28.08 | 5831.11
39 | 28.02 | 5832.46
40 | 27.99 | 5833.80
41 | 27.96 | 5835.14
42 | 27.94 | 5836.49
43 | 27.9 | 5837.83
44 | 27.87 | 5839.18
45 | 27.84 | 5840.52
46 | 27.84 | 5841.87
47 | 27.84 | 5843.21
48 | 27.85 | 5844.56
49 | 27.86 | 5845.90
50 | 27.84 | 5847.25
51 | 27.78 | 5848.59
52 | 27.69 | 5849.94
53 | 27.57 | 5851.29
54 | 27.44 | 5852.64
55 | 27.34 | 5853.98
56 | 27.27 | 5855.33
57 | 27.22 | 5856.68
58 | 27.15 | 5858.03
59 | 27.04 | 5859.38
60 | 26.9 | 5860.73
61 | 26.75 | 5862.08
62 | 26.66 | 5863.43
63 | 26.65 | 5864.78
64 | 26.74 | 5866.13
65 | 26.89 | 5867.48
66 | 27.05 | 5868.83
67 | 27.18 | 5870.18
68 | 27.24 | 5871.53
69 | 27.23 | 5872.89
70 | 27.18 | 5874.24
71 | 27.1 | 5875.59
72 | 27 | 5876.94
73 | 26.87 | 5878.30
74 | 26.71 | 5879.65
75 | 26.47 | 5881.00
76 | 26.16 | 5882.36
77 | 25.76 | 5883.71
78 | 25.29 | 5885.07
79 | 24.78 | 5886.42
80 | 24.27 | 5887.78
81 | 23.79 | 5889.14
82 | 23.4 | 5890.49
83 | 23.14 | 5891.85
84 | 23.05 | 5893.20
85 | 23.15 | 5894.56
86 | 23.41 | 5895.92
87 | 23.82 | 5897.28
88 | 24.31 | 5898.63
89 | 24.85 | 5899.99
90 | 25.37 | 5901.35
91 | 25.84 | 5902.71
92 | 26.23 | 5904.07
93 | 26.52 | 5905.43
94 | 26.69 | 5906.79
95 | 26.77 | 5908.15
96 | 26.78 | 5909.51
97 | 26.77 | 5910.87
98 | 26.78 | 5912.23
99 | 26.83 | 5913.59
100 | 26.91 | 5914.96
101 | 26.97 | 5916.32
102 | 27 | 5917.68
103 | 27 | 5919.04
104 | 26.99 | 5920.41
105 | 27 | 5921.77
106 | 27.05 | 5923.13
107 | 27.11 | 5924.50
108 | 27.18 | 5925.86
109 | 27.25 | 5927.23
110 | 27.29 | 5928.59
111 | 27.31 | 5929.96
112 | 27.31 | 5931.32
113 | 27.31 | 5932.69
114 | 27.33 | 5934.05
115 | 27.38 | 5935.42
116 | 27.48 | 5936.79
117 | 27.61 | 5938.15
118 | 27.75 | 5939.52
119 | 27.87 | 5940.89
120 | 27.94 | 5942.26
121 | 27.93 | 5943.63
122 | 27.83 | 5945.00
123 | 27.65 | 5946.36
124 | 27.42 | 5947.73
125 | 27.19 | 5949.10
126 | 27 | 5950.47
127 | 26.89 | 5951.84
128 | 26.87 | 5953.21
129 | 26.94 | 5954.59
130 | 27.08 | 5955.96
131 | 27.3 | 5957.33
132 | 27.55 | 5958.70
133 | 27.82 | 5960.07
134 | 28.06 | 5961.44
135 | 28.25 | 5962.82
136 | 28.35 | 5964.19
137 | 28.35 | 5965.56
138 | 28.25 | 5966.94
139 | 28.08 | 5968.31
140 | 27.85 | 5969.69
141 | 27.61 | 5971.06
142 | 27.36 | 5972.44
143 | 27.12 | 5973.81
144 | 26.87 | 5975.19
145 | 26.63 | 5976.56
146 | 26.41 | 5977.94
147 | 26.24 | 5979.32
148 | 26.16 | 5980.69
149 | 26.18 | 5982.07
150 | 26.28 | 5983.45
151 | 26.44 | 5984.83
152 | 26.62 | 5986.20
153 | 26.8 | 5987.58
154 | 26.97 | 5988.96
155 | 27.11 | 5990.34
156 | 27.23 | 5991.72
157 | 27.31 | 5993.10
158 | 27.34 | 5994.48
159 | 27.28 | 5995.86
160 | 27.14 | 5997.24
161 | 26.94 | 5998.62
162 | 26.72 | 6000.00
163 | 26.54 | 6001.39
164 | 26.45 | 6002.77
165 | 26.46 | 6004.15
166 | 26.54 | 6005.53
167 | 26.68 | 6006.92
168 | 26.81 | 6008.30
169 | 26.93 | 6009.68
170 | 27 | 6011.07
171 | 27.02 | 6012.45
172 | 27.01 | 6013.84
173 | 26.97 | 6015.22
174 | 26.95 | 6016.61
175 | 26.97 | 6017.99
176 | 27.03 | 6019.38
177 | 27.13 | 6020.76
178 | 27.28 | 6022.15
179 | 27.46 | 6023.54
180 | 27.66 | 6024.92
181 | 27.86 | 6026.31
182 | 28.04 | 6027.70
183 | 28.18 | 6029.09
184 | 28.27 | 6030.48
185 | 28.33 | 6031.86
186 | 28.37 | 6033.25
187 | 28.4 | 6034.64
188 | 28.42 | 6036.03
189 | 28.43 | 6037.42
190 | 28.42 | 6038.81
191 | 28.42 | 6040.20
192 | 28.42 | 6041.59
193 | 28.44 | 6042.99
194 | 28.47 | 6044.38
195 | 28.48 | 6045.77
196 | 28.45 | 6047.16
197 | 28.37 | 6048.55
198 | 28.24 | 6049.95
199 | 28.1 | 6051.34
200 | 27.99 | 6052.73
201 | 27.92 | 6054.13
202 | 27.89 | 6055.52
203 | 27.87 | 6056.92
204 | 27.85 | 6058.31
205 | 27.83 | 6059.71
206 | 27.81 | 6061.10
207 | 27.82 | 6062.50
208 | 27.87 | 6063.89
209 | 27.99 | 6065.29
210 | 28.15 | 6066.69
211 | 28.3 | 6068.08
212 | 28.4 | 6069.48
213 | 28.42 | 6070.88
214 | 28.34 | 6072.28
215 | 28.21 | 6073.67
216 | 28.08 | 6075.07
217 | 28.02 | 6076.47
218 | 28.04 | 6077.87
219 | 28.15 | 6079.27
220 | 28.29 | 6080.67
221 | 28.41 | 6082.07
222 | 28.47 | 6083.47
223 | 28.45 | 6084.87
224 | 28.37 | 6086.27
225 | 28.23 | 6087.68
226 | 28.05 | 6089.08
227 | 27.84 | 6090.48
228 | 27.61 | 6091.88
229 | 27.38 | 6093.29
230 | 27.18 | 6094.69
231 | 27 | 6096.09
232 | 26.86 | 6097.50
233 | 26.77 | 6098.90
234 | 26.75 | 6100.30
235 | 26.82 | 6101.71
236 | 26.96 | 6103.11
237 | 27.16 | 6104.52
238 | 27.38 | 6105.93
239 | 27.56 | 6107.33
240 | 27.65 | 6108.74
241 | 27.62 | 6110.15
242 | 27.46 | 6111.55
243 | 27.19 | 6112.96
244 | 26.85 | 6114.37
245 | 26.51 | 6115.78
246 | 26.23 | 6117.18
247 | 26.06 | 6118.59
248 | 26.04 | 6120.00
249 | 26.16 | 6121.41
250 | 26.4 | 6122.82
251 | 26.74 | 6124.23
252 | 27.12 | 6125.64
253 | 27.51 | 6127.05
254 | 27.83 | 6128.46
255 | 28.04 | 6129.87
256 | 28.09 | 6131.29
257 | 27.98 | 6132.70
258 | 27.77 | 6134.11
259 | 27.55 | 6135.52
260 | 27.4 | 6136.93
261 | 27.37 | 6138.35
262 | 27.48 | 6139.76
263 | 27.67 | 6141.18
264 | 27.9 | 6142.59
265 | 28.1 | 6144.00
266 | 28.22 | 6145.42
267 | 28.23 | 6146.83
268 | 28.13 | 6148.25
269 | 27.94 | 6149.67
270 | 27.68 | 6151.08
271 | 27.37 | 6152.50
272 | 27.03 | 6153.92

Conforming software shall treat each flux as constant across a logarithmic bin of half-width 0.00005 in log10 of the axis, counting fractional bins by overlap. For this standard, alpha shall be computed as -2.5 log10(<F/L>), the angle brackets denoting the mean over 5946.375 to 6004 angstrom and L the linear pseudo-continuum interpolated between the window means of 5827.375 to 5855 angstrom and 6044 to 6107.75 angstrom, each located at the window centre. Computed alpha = 0.03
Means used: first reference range 27.9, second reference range 27.9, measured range 27.1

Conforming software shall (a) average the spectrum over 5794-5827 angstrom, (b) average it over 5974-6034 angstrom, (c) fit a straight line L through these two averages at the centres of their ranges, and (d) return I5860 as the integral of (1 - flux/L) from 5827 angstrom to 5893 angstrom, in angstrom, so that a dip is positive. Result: 4.5 angstrom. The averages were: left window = 29.5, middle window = 26.9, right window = 27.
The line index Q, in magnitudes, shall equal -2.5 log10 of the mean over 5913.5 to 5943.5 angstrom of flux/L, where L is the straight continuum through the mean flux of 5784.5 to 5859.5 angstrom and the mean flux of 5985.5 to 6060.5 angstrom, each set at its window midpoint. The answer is 0.03 mag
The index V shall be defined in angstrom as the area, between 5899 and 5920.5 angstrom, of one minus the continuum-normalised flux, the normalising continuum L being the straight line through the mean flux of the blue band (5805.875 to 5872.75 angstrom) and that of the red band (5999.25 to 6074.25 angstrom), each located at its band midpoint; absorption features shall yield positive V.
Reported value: 1.20 angstrom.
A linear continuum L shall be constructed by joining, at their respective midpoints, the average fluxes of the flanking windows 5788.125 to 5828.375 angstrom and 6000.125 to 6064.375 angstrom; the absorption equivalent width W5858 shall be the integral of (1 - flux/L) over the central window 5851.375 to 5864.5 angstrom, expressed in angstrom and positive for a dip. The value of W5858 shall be 0.8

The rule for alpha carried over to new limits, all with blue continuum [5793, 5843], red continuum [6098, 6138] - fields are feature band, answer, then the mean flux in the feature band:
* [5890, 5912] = 0.14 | 25.1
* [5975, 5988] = 0.06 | 26.5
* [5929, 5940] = 0.03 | 27.4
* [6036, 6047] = -0.03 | 28.4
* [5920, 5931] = 0.05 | 27.2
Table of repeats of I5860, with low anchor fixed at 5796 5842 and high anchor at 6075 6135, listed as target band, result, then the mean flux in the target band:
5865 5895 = 3.1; 25.8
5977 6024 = 2.0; 26.8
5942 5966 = 0.6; 27.6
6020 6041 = -0.2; 28.1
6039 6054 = -0.3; 28.3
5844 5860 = 0.8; 27.5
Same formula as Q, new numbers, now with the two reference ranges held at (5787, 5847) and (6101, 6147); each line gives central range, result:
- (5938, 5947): 0.01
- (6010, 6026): 0.03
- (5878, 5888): 0.11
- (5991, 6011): 0.04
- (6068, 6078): -0.03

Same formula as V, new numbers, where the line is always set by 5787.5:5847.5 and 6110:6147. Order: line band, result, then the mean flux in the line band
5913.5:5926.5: 0.60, 27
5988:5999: 0.31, 27.2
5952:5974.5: 0.36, 27.7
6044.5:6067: -0.32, 28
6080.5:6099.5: -0.19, 27.8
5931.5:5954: 0.60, 27.5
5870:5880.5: 0.55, 27.1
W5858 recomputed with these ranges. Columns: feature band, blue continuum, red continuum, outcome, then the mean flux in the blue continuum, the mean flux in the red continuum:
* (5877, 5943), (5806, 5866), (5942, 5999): 3.6 angstrom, 28.3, 27.3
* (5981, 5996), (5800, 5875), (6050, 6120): 0.6 angstrom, 28.3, 27.7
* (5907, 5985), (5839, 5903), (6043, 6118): -1.2 angstrom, 26.3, 27.8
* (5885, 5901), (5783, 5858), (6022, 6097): 2.5 angstrom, 28.5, 28.1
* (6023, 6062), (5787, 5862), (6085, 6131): -0.9 angstrom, 28.5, 27.2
